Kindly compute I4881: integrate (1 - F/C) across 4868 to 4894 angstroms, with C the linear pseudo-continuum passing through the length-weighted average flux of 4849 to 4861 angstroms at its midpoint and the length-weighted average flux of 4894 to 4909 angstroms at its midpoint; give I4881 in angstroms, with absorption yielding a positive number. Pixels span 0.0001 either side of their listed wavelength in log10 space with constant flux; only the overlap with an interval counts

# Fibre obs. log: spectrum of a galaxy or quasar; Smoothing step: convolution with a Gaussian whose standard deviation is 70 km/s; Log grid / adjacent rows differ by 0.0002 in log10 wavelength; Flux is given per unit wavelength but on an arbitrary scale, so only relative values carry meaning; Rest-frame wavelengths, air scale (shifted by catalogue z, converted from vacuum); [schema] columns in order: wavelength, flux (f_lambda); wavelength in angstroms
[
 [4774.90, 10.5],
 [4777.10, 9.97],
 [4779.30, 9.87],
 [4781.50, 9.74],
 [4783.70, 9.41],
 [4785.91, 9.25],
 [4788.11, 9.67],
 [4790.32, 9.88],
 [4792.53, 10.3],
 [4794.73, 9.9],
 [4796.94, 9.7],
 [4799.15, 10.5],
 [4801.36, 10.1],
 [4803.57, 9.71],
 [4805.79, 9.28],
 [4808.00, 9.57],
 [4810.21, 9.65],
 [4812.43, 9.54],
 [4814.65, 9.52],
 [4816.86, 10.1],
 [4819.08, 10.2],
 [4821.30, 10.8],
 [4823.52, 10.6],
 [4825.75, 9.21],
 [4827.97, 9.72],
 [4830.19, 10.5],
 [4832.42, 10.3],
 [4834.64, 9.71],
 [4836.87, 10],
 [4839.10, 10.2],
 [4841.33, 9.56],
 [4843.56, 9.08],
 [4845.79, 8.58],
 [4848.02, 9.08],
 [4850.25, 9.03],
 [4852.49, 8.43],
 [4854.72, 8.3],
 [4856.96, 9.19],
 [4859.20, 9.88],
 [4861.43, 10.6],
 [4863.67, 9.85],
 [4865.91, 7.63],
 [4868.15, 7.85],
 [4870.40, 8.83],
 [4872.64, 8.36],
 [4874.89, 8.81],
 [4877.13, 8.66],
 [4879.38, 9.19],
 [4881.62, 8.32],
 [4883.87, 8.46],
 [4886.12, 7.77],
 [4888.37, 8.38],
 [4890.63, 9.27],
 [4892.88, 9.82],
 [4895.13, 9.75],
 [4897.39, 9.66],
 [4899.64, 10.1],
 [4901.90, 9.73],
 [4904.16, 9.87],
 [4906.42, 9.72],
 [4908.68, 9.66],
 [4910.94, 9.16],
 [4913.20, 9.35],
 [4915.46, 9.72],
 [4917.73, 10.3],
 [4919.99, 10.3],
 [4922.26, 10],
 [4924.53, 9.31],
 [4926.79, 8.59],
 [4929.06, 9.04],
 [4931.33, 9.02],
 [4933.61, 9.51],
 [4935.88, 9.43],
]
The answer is 2.2 angstroms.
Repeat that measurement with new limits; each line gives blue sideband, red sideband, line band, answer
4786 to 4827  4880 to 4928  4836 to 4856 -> 1.15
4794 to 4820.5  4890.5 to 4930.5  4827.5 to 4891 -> 4.27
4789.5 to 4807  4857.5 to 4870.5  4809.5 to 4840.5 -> -1.32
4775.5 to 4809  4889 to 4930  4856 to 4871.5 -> 0.91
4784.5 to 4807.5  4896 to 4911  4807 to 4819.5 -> 0.08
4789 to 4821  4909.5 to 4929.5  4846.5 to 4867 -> 1.32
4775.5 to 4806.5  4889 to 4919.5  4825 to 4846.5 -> 0.12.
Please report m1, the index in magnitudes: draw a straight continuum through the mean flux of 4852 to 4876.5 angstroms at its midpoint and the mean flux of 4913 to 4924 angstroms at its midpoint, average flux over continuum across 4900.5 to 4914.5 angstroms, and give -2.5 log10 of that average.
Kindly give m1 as 0.02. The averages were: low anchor 8.89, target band 9.59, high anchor 9.95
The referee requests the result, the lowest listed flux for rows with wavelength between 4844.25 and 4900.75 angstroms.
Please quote 7.63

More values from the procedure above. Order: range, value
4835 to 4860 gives 8.3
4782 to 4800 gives 9.25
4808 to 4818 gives 9.52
